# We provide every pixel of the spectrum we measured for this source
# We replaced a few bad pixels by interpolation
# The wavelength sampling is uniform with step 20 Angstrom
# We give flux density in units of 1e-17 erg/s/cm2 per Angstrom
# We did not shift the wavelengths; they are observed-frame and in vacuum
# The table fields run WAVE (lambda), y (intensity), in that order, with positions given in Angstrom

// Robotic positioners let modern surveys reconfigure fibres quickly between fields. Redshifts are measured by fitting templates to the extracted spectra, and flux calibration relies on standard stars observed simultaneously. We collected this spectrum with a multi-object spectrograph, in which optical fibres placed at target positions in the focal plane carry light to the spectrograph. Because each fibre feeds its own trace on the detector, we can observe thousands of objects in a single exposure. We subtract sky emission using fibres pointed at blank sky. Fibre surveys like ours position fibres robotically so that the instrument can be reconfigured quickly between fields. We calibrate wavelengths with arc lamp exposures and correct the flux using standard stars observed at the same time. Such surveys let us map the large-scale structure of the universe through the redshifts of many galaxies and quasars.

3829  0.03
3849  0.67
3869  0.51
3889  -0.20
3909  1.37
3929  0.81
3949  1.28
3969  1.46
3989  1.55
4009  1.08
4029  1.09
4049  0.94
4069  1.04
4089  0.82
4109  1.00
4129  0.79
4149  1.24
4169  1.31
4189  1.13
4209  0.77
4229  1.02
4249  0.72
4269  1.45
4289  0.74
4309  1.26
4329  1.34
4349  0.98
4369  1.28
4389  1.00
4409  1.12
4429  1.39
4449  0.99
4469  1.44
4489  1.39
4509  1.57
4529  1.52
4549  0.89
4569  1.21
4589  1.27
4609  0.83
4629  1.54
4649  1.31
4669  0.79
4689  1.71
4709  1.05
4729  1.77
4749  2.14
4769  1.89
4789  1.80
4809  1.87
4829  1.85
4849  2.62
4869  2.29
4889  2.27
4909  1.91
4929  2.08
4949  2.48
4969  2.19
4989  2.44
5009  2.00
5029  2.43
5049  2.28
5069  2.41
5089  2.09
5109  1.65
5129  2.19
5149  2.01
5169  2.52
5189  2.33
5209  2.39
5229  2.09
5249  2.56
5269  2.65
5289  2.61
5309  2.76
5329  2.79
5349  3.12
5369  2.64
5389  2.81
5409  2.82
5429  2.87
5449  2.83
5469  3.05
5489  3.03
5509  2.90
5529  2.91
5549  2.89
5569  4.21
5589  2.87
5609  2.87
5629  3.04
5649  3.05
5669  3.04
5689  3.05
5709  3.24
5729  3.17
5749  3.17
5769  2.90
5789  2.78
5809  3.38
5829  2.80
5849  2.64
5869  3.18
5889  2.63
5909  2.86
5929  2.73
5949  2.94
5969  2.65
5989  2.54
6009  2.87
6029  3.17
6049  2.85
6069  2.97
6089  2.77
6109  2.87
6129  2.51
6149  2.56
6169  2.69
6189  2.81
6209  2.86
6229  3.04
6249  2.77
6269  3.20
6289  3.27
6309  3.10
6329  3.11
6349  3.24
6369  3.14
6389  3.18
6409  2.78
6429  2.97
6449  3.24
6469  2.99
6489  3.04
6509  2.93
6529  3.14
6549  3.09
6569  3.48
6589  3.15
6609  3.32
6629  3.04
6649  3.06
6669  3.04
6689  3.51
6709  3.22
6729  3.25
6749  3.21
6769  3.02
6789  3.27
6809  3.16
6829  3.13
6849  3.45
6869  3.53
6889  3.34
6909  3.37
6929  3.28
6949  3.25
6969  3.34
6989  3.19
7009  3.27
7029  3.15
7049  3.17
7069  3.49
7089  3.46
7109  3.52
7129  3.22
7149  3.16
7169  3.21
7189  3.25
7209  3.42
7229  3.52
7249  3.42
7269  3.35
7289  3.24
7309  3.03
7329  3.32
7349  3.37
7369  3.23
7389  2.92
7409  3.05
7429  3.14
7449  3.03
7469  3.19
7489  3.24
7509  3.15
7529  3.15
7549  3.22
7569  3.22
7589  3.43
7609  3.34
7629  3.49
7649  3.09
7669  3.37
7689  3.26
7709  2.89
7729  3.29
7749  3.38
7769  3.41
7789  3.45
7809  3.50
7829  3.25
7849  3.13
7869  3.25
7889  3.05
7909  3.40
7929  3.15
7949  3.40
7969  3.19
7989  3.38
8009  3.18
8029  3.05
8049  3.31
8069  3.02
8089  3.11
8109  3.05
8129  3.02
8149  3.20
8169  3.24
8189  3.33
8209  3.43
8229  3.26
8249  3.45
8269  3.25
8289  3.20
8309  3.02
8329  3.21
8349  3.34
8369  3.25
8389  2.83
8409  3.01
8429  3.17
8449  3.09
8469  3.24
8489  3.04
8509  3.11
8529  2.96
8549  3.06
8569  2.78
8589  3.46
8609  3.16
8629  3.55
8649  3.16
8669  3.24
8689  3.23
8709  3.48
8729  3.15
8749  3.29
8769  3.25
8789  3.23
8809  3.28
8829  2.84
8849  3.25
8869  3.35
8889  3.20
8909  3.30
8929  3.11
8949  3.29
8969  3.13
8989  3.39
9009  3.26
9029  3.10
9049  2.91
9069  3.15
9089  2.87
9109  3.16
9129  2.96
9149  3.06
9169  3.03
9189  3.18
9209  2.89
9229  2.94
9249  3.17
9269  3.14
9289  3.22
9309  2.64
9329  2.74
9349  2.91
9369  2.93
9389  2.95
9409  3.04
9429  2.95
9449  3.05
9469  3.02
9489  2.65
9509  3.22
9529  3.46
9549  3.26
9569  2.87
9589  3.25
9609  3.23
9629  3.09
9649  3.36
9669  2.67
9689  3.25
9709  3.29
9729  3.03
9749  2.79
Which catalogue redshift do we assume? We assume 0.186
